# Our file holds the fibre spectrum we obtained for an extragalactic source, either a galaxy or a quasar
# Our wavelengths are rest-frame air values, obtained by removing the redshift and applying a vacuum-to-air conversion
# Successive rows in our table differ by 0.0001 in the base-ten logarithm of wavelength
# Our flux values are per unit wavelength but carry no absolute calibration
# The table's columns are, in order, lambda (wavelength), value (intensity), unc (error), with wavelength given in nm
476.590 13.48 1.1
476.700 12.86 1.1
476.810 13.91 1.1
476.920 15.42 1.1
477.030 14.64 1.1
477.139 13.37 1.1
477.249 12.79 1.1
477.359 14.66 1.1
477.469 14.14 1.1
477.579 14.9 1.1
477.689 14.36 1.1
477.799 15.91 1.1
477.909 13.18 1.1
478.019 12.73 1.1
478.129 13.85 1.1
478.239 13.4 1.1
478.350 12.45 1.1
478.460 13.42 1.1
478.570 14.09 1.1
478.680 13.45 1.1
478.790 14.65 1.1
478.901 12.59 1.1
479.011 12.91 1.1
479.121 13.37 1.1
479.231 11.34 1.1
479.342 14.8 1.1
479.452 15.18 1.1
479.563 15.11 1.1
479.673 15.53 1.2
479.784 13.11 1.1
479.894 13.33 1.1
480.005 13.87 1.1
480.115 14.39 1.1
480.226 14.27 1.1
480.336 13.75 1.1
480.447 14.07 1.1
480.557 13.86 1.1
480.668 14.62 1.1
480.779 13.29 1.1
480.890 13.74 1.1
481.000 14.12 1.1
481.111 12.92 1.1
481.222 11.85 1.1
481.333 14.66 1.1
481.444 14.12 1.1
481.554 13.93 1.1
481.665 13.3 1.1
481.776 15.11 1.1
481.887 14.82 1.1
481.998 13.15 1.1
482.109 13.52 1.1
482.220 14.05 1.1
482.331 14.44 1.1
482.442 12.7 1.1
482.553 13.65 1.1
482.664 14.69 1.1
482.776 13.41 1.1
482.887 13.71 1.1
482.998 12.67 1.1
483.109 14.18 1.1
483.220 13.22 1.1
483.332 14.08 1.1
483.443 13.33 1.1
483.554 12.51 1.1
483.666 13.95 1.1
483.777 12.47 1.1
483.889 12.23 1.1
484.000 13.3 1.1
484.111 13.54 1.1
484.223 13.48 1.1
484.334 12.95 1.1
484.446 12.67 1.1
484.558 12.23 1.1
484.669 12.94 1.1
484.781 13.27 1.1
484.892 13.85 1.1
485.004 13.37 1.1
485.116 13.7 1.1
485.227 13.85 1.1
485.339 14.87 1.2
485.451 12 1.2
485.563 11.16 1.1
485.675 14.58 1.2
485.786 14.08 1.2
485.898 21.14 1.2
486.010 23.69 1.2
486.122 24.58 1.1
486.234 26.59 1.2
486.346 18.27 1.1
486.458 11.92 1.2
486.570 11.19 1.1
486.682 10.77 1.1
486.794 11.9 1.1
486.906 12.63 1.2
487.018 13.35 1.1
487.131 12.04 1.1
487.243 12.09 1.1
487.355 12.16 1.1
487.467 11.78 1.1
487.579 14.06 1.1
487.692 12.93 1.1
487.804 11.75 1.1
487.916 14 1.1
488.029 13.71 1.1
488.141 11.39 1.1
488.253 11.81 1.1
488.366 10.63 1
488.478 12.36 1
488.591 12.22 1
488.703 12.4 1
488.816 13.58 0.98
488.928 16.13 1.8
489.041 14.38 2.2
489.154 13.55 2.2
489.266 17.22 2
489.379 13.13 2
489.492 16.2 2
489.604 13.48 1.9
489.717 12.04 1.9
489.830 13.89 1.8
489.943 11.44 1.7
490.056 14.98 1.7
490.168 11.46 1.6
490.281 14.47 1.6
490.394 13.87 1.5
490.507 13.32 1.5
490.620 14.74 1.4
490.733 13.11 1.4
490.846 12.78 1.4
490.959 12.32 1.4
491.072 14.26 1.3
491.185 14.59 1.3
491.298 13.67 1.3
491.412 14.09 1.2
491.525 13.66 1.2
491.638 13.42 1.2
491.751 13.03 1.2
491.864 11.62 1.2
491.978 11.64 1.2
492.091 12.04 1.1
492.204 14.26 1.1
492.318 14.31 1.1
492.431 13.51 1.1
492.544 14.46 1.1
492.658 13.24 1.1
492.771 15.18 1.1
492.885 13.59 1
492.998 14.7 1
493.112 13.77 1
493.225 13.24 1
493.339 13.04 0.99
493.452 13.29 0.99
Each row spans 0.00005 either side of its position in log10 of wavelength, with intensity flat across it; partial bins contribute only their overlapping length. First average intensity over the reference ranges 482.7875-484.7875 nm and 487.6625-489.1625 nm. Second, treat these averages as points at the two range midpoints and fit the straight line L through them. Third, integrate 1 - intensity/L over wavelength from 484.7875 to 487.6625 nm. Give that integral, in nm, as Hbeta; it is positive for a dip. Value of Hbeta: -0.380 nm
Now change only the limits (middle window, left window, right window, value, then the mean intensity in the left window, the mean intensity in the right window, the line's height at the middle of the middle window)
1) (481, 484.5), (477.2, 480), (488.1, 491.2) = 0.04 nm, 13.8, 13.4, 13.7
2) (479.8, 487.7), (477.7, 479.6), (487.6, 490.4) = -0.29 nm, 13.7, 13.3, 13.5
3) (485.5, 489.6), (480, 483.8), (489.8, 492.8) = -0.22 nm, 13.7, 13.4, 13.6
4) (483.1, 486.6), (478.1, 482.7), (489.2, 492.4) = -0.26 nm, 13.8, 13.5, 13.7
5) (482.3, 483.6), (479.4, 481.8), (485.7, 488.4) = 0.06 nm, 14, 14.5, 14.2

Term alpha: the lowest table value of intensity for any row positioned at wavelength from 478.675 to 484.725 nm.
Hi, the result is 11.34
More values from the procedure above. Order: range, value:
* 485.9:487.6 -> 10.77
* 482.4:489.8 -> 10.63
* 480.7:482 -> 11.85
